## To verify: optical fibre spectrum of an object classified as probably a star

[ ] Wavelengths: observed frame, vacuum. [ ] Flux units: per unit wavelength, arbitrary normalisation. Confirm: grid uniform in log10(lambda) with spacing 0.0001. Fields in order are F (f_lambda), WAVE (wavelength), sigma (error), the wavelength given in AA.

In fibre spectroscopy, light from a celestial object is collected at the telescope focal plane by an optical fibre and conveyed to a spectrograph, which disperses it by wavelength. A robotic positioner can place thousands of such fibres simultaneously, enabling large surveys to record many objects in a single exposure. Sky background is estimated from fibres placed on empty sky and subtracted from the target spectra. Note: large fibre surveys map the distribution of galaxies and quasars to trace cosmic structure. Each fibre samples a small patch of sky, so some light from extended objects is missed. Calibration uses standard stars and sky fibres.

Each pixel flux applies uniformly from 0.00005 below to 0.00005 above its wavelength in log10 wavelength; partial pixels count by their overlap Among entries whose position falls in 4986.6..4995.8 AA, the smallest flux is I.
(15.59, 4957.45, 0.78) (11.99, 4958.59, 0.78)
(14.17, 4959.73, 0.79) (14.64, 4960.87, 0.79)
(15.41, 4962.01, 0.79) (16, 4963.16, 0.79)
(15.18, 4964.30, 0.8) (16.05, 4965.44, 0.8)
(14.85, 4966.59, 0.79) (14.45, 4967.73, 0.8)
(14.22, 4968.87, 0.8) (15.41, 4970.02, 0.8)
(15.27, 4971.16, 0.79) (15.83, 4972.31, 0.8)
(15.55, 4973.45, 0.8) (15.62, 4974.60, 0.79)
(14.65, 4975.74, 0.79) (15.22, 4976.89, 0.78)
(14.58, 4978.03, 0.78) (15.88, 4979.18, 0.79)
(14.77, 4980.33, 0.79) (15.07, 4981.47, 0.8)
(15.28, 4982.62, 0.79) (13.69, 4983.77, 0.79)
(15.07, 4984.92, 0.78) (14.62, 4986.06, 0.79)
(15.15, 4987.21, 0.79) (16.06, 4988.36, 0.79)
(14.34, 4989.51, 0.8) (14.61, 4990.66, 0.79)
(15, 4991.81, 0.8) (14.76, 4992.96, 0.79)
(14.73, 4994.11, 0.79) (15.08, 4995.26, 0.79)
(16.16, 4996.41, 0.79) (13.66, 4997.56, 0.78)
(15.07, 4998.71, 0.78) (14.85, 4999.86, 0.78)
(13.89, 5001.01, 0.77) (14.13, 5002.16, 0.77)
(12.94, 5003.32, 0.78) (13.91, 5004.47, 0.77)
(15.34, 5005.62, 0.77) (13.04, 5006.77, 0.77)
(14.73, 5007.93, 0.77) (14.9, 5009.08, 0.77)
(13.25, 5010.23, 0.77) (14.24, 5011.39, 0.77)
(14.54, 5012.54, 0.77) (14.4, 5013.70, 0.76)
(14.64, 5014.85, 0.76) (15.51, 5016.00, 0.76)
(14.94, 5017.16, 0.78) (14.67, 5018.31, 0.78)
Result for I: 14.34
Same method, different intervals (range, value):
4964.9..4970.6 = 14.22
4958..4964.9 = 11.99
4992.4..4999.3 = 13.66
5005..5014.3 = 13.04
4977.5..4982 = 14.58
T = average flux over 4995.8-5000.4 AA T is 14.9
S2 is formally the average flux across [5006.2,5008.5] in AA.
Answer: 13.8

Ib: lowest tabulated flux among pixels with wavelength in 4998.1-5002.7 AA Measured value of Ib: 13.89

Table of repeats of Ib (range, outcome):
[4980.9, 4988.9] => 13.69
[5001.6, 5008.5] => 12.94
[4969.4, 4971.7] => 15.27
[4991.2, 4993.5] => 14.76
